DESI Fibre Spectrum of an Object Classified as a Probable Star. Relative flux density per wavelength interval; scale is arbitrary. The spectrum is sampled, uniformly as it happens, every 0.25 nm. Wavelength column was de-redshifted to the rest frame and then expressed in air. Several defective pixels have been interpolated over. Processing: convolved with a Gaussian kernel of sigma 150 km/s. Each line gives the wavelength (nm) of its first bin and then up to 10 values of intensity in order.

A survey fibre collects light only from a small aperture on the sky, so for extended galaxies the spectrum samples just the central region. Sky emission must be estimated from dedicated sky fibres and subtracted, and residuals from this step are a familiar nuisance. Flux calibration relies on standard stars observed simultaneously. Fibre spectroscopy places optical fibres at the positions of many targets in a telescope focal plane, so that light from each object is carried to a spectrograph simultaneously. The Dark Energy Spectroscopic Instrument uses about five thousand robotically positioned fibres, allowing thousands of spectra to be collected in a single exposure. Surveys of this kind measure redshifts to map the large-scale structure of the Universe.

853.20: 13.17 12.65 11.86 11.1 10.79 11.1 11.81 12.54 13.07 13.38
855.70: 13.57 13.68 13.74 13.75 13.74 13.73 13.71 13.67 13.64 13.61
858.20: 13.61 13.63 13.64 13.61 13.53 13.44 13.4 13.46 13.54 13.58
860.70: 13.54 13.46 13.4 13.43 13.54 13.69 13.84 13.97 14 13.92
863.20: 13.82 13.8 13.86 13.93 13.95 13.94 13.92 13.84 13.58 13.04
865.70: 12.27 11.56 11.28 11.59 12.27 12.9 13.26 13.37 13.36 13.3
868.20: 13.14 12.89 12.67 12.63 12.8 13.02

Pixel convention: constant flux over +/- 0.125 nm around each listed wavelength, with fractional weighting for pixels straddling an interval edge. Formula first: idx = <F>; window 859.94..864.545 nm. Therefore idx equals 13.7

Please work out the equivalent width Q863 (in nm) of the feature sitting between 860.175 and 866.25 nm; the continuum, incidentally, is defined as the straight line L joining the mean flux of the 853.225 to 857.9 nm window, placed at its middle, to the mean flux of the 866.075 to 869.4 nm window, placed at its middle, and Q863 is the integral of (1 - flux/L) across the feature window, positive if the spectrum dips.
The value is -0.33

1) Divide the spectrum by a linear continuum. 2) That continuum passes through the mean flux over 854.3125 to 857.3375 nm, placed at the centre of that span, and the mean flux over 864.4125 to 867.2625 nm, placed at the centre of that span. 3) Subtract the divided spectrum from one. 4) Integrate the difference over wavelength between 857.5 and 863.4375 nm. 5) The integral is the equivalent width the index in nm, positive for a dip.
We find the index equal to -0.307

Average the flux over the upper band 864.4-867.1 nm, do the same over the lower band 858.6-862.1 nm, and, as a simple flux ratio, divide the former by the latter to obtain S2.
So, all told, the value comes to 0.9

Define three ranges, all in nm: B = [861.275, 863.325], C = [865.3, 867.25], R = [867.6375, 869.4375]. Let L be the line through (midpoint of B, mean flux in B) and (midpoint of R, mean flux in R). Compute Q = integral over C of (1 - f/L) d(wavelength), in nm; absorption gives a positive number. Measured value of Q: 0.15 nm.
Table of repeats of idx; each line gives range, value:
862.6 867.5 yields 13.2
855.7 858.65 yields 13.7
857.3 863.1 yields 13.6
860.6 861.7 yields 13.5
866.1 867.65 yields 12.5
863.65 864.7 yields 13.9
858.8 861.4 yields 13.5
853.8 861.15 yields 13.2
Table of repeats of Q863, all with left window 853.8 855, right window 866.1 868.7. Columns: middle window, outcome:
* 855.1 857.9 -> -0.478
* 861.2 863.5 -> -0.288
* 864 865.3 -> -0.145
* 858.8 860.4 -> -0.209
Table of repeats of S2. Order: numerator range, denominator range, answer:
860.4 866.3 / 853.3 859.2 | 1.03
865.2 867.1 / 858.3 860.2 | 0.90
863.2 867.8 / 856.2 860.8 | 0.96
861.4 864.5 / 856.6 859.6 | 1.01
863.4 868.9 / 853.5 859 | 1.00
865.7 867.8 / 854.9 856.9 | 0.92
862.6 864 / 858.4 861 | 1.03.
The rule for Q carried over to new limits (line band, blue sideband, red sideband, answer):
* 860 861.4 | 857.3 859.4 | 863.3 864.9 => 0.02 nm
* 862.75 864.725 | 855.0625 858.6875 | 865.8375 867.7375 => -0.17 nm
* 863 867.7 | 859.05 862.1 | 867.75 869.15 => 0.01 nm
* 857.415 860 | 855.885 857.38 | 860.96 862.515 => 0.02 nm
